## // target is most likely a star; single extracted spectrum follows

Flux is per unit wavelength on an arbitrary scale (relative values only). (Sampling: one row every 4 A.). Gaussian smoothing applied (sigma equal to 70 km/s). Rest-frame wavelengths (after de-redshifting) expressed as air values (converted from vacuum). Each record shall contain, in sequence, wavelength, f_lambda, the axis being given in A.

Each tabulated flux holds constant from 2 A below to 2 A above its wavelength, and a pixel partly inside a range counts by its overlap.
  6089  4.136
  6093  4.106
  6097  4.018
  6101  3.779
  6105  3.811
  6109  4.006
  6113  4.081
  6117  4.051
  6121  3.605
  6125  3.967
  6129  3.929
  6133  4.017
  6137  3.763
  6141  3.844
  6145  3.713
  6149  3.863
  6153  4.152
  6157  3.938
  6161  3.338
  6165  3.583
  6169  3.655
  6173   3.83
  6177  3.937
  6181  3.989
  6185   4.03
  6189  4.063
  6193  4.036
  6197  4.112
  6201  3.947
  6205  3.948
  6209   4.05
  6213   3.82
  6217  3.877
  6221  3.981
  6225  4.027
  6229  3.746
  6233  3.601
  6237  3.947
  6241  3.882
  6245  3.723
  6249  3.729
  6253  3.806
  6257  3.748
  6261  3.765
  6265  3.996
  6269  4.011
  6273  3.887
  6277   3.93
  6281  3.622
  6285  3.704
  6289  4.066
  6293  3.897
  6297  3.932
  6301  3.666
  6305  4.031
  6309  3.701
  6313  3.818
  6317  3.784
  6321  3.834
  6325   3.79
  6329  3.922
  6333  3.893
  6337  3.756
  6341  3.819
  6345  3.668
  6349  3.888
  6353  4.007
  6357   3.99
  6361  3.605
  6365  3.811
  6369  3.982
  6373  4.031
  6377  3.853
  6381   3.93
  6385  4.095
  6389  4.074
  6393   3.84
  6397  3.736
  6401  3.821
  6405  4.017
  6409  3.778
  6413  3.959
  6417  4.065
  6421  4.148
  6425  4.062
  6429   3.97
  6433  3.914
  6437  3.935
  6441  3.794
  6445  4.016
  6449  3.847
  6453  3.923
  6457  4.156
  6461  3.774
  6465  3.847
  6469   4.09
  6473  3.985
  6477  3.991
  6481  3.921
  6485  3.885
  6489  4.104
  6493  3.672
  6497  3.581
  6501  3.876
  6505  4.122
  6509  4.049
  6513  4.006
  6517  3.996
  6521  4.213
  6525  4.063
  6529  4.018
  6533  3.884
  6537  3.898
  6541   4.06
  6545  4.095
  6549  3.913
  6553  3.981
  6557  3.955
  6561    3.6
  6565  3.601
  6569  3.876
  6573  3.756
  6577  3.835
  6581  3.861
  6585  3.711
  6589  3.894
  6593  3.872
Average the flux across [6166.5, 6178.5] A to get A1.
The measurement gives 3.79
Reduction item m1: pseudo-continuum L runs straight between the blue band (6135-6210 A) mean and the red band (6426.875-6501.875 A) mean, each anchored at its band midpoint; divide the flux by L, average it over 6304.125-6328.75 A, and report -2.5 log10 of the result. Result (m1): 0.020 mag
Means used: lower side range 3.88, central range 3.82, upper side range 3.91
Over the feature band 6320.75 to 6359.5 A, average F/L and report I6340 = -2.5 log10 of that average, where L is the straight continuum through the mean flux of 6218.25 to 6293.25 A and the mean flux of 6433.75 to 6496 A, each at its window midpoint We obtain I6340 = 0.01 mag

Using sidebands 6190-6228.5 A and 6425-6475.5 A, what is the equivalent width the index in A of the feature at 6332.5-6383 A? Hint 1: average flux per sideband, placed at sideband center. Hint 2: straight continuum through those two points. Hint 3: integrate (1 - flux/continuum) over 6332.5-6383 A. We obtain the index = 1.2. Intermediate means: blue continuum 3.97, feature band 3.86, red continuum 3.94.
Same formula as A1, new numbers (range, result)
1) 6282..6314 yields 3.85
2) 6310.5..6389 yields 3.87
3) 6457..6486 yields 3.94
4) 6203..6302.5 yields 3.86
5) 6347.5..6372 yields 3.89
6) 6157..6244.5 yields 3.87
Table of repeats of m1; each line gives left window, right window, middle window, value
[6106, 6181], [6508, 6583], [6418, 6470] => -0.01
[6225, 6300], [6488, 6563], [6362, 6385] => -0.01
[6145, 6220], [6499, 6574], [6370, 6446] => -0.01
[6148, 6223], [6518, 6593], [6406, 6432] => -0.03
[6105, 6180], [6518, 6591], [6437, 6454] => 0.00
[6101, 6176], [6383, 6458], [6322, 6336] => 0.02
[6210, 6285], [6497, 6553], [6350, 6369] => 0.01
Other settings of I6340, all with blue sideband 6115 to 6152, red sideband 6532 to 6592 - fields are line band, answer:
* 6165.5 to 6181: 0.02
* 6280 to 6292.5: 0.01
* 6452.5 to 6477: -0.03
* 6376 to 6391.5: -0.04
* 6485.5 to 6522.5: -0.02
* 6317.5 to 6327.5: 0.01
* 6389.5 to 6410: 0.00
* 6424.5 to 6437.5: -0.03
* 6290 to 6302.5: 0.00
